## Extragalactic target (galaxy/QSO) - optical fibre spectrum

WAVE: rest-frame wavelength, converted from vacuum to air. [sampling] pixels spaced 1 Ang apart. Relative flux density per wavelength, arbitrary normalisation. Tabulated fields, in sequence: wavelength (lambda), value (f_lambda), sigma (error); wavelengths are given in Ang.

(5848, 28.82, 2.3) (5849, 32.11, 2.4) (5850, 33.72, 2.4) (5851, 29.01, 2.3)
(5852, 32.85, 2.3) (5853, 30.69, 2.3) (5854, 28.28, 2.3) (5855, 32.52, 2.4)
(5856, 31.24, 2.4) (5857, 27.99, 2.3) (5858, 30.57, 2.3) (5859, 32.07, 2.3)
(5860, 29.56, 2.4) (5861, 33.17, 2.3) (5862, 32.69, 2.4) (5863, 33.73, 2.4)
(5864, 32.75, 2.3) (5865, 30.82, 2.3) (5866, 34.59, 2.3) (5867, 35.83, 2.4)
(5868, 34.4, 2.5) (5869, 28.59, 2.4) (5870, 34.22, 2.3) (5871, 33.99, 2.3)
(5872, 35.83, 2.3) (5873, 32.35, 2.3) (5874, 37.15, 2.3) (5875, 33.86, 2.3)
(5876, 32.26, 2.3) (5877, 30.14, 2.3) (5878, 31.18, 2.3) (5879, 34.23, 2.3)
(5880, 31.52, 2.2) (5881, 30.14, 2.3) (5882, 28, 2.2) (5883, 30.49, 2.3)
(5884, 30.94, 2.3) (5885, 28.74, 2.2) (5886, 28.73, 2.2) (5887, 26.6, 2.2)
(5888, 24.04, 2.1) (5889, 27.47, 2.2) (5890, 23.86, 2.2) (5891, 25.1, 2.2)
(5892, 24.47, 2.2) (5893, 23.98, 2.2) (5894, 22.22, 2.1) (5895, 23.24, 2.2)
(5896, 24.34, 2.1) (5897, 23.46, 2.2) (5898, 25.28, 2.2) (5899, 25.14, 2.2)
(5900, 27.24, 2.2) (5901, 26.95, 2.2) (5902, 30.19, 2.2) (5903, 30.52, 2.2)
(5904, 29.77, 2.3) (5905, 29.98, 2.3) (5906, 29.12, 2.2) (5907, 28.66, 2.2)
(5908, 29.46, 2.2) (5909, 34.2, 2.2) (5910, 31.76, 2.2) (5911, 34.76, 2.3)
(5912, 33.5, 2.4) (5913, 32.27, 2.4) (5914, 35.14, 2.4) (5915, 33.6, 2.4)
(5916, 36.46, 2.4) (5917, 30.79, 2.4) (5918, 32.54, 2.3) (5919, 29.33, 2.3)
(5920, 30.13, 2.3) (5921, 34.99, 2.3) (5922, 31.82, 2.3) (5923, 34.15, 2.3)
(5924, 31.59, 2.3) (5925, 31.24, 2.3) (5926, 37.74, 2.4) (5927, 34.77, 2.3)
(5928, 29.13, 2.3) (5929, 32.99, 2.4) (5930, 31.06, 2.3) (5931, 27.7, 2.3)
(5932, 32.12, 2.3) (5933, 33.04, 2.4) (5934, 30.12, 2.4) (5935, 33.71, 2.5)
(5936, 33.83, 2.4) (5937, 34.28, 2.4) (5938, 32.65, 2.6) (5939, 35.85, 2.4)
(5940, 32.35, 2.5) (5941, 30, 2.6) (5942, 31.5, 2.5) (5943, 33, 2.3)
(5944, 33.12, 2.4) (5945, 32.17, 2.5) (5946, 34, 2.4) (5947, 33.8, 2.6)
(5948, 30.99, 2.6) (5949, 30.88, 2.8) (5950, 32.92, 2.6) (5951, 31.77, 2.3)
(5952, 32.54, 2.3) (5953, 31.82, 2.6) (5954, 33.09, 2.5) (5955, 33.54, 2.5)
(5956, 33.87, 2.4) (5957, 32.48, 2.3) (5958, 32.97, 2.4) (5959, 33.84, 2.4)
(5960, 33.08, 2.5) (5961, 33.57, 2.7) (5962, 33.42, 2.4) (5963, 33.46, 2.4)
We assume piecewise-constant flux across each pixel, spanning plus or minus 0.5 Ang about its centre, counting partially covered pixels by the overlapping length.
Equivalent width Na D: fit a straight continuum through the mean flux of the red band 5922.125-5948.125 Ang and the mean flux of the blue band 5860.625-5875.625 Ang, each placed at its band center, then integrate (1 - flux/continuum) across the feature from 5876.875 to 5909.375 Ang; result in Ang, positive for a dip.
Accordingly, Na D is 5.3 Ang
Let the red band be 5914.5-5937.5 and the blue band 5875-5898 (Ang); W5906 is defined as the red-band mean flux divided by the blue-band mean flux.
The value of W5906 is 1.18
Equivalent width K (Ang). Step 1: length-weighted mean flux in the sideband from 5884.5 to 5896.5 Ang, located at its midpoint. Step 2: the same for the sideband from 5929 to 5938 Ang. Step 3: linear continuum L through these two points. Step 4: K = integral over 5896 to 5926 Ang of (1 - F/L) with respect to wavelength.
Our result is -2.4 Ang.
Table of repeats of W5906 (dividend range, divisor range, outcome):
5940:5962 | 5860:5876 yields 0.98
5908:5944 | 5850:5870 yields 1.03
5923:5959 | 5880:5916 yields 1.14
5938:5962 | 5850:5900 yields 1.10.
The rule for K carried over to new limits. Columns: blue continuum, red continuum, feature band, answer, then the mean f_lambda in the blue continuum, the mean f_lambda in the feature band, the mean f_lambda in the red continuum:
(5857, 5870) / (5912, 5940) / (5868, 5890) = 1.0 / 32.3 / 30.9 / 32.7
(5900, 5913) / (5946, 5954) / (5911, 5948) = -1.4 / 30.7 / 32.7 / 32.3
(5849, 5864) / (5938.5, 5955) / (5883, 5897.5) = 2.8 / 31.4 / 25.7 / 32.5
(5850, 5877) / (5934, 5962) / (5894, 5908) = 2.3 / 32.3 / 27.1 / 32.8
